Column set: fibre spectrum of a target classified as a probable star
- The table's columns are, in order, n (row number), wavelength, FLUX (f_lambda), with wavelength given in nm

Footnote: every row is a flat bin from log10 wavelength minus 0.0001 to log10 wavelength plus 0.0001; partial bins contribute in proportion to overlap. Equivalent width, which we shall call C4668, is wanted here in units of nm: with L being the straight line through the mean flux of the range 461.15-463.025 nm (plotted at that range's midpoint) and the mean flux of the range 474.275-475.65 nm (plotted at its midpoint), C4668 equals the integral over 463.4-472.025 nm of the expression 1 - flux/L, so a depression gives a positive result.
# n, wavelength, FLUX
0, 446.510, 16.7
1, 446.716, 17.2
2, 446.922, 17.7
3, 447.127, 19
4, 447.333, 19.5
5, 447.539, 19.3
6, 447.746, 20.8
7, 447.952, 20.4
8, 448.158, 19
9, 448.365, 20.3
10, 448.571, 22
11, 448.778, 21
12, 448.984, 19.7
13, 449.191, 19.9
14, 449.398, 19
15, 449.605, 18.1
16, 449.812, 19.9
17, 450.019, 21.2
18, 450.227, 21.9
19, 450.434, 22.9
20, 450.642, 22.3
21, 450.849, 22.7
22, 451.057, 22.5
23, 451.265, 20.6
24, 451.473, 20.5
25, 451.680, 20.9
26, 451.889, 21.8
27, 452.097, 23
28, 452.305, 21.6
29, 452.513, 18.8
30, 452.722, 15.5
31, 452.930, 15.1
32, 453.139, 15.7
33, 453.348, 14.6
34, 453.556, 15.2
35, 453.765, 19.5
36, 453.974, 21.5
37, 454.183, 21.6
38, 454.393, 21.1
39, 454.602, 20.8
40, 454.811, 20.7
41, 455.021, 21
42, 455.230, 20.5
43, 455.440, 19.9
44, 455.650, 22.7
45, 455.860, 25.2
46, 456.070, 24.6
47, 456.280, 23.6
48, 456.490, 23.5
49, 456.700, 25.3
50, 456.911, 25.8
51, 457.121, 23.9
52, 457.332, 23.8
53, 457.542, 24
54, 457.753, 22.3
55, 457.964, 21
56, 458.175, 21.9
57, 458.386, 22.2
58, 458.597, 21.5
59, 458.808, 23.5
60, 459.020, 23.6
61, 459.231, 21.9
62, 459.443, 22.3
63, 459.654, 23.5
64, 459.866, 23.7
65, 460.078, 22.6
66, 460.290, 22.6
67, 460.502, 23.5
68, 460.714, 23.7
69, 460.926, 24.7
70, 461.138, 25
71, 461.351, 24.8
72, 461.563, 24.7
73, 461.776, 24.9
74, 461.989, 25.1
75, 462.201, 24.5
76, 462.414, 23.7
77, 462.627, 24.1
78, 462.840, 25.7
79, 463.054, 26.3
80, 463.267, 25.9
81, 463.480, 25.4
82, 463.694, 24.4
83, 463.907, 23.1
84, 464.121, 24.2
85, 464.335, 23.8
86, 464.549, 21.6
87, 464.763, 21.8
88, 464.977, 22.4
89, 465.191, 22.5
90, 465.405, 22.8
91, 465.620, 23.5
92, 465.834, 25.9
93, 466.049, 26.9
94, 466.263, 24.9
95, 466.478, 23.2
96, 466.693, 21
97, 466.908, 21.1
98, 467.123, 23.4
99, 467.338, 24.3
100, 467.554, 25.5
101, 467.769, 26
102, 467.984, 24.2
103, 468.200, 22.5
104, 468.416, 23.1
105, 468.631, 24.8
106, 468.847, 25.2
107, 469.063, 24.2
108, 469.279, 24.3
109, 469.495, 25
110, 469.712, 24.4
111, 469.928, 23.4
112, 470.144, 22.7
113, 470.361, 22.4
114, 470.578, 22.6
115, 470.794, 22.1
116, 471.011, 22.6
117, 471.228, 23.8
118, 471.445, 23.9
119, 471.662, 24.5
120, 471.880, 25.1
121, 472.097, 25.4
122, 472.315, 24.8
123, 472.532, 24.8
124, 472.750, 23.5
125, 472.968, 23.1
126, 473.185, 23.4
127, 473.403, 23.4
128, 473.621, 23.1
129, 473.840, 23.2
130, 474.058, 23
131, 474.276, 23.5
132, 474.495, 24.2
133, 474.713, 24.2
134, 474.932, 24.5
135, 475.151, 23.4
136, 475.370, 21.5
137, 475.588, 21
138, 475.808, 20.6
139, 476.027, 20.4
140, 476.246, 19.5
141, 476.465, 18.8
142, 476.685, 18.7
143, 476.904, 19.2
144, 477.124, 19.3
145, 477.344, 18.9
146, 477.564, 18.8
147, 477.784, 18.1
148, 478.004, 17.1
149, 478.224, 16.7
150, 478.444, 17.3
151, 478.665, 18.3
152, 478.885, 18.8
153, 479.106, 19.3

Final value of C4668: 0.13 nm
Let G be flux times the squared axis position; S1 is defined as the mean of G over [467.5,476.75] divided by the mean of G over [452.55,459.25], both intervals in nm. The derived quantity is 1.17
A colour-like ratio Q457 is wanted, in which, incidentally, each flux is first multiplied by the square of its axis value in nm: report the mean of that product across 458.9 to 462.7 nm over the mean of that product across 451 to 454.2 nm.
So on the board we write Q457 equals 1.3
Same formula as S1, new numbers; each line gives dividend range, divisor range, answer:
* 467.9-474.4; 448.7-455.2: 1.29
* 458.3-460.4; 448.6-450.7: 1.15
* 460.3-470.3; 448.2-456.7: 1.23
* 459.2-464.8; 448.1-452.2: 1.21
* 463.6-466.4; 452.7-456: 1.27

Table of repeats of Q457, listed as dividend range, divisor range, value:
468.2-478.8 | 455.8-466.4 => 0.98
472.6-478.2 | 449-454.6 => 1.19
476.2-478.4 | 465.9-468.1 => 0.80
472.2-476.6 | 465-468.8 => 0.98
